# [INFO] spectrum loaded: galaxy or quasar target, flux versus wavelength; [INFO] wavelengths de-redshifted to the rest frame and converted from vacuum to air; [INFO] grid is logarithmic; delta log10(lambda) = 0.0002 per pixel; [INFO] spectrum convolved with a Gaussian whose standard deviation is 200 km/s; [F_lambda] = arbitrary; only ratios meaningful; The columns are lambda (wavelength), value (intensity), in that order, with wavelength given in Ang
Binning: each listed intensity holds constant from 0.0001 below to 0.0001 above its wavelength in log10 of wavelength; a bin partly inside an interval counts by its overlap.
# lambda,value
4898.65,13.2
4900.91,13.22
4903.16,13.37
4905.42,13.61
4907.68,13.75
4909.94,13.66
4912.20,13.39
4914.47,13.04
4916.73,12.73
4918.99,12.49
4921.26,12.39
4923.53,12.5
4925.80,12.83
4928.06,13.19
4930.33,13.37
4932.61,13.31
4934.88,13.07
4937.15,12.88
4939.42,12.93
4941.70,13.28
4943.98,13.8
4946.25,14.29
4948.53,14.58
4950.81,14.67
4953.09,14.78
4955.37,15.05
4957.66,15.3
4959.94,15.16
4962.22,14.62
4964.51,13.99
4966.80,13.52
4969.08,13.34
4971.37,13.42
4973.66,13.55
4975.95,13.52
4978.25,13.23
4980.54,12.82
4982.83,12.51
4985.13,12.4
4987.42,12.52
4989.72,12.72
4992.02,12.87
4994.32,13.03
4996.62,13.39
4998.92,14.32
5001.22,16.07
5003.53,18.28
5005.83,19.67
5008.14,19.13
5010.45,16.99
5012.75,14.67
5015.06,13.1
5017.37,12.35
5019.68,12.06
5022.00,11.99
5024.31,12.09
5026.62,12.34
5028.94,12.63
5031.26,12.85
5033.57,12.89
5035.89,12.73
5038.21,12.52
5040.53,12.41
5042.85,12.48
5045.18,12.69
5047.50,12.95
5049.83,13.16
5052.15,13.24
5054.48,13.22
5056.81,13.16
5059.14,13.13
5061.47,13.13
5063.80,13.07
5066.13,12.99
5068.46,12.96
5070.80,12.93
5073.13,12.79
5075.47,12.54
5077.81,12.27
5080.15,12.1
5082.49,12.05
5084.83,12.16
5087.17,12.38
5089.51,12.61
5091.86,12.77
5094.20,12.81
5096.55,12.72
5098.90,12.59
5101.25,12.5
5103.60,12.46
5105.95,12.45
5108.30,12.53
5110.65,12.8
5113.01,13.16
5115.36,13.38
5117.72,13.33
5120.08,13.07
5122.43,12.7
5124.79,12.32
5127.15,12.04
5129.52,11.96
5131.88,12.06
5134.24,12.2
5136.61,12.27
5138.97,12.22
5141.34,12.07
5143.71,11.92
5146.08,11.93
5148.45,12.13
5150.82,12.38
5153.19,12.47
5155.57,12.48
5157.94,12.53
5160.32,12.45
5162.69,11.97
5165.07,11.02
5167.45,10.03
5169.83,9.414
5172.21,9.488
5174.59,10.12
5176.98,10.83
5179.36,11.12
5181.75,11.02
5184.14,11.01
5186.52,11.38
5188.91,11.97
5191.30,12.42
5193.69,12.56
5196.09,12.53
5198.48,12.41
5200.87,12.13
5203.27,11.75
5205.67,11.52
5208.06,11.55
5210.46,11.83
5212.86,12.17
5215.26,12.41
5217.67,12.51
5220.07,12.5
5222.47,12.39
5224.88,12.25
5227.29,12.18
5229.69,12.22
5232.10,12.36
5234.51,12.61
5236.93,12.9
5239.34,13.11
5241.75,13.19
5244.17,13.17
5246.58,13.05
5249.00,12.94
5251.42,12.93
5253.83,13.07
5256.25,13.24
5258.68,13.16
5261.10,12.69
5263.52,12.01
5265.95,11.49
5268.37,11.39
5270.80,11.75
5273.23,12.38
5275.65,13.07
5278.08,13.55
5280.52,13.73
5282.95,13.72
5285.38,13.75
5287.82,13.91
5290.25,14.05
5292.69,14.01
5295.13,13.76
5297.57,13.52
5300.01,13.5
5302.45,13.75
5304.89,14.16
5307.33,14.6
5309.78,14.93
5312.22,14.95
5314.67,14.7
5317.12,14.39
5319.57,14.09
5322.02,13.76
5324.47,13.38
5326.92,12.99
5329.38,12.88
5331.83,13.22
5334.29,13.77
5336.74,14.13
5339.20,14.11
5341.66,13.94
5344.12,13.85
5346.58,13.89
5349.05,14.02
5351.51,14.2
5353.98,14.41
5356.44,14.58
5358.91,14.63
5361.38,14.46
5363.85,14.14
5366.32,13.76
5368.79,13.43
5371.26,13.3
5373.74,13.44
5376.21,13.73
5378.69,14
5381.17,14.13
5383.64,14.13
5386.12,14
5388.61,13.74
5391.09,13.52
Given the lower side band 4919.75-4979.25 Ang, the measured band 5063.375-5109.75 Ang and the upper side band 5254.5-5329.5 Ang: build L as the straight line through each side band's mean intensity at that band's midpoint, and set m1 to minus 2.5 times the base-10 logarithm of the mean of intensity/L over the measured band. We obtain 0.086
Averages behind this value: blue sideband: 13.7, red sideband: 13.5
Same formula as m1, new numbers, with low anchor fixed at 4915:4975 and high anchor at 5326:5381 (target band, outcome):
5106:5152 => 0.108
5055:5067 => 0.049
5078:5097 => 0.108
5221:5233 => 0.126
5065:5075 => 0.067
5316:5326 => -0.002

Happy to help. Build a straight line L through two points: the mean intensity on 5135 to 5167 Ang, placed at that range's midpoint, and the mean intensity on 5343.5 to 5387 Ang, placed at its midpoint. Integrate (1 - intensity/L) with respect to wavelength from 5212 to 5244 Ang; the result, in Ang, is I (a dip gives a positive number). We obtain 0.6 Ang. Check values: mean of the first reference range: 12.1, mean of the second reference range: 14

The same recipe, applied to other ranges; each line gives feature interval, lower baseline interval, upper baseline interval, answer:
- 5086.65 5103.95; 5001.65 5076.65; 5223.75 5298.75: 1.0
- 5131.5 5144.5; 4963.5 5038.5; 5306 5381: 1.6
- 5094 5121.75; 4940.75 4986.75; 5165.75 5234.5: -0.6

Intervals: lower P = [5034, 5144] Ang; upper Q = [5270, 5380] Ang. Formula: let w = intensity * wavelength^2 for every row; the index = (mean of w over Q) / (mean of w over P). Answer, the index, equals 1.2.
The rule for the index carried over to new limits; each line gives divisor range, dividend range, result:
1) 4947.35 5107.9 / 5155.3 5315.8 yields 1.02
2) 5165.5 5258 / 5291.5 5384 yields 1.22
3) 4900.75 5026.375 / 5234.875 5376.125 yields 1.12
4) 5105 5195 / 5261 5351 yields 1.21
